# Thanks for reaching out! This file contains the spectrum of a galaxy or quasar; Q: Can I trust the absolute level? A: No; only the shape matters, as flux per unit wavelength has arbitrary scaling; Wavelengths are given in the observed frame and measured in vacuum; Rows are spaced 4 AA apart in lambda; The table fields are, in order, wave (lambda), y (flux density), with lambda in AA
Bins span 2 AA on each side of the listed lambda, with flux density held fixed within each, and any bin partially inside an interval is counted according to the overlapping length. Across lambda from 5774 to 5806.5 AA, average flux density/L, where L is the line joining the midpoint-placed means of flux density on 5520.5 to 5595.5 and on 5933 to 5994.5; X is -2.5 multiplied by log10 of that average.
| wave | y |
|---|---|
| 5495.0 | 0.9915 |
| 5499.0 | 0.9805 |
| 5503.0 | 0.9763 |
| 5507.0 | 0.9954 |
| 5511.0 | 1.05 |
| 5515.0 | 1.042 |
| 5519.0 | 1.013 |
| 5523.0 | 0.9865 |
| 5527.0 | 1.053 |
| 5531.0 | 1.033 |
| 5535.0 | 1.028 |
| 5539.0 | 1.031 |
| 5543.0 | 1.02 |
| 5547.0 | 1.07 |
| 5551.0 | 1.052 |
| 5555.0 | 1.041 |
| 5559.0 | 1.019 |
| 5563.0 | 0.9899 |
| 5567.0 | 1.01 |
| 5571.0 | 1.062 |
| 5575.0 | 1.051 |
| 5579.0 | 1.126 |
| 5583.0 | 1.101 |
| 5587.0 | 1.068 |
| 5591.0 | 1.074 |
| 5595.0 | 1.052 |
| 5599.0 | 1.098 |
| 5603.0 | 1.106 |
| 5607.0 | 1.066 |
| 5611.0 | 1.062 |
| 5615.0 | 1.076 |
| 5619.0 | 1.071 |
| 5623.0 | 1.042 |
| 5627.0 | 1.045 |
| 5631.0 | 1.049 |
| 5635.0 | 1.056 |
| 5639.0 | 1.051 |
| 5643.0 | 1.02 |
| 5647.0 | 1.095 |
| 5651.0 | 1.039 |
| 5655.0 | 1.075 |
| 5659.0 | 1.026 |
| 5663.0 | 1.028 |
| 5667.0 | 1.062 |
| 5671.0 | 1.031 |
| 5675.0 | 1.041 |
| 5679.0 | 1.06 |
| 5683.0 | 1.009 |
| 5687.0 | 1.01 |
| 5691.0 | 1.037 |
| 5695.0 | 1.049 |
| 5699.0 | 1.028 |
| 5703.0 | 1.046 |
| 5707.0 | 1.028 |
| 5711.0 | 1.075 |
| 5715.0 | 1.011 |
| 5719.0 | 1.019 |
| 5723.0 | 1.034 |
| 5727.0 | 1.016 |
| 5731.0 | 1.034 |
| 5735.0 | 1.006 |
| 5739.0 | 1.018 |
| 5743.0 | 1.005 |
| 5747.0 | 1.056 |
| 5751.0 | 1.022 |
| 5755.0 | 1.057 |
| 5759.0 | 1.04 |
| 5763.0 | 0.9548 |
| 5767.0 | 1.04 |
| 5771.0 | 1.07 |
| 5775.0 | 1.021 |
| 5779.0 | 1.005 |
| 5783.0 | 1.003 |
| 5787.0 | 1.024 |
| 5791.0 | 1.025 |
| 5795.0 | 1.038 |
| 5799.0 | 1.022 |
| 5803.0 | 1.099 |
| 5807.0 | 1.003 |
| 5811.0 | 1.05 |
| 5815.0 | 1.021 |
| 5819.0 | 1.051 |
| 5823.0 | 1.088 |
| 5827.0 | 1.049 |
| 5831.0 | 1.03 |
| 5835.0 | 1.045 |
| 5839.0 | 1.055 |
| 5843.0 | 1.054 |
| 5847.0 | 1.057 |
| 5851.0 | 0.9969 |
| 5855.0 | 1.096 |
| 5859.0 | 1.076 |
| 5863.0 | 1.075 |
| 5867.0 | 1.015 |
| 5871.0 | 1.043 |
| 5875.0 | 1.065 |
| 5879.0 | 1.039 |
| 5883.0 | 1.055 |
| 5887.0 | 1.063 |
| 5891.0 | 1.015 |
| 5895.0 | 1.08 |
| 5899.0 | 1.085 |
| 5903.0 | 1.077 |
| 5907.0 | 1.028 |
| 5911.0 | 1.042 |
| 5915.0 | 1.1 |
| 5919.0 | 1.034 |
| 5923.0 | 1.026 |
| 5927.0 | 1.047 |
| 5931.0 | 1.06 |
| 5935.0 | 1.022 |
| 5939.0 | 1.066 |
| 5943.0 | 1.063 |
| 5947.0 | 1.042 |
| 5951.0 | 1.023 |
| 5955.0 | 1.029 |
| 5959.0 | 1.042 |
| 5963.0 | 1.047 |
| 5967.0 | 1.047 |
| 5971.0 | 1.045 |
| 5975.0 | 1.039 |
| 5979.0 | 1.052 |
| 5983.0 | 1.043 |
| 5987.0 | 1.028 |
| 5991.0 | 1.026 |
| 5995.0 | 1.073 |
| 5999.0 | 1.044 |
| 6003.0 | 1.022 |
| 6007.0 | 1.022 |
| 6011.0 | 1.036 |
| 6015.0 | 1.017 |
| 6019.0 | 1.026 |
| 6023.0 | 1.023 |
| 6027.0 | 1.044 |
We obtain 0.02 mag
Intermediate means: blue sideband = 1.05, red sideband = 1.04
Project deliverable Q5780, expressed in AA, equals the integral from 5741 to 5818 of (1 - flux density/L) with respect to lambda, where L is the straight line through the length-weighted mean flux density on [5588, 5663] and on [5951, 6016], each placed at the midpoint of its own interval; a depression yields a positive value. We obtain 1.6 AA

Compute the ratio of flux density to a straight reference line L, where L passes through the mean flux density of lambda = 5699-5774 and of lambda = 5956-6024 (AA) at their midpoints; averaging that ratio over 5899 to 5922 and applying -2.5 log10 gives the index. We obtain -0.023 mag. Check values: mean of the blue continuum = 1.03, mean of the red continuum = 1.04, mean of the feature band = 1.06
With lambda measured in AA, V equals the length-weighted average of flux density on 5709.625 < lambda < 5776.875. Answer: 1.03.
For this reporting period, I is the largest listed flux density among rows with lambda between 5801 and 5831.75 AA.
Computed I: 1.099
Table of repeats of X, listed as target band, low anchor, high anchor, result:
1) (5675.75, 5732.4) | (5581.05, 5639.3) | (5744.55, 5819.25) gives 0.02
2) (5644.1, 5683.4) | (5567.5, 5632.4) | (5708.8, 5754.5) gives 0.00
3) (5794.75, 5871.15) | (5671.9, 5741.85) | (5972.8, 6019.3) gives -0.02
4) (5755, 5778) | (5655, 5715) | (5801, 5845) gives 0.02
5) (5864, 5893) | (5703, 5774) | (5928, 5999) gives -0.01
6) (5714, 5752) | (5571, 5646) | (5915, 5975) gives 0.04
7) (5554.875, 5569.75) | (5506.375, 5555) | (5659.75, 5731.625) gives 0.02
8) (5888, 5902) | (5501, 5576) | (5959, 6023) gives -0.03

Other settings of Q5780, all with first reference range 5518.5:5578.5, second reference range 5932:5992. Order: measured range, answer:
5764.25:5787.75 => 0.3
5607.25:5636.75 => -0.7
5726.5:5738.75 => 0.2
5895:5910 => -0.3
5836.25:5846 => -0.1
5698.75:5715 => -0.1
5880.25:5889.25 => -0.1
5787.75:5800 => 0.1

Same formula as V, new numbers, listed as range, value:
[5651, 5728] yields 1.04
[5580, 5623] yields 1.08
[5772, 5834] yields 1.04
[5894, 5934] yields 1.06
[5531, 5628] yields 1.06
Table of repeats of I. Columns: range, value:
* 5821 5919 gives 1.1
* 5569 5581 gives 1.126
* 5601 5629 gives 1.106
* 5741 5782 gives 1.07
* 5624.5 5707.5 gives 1.095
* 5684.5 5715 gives 1.075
